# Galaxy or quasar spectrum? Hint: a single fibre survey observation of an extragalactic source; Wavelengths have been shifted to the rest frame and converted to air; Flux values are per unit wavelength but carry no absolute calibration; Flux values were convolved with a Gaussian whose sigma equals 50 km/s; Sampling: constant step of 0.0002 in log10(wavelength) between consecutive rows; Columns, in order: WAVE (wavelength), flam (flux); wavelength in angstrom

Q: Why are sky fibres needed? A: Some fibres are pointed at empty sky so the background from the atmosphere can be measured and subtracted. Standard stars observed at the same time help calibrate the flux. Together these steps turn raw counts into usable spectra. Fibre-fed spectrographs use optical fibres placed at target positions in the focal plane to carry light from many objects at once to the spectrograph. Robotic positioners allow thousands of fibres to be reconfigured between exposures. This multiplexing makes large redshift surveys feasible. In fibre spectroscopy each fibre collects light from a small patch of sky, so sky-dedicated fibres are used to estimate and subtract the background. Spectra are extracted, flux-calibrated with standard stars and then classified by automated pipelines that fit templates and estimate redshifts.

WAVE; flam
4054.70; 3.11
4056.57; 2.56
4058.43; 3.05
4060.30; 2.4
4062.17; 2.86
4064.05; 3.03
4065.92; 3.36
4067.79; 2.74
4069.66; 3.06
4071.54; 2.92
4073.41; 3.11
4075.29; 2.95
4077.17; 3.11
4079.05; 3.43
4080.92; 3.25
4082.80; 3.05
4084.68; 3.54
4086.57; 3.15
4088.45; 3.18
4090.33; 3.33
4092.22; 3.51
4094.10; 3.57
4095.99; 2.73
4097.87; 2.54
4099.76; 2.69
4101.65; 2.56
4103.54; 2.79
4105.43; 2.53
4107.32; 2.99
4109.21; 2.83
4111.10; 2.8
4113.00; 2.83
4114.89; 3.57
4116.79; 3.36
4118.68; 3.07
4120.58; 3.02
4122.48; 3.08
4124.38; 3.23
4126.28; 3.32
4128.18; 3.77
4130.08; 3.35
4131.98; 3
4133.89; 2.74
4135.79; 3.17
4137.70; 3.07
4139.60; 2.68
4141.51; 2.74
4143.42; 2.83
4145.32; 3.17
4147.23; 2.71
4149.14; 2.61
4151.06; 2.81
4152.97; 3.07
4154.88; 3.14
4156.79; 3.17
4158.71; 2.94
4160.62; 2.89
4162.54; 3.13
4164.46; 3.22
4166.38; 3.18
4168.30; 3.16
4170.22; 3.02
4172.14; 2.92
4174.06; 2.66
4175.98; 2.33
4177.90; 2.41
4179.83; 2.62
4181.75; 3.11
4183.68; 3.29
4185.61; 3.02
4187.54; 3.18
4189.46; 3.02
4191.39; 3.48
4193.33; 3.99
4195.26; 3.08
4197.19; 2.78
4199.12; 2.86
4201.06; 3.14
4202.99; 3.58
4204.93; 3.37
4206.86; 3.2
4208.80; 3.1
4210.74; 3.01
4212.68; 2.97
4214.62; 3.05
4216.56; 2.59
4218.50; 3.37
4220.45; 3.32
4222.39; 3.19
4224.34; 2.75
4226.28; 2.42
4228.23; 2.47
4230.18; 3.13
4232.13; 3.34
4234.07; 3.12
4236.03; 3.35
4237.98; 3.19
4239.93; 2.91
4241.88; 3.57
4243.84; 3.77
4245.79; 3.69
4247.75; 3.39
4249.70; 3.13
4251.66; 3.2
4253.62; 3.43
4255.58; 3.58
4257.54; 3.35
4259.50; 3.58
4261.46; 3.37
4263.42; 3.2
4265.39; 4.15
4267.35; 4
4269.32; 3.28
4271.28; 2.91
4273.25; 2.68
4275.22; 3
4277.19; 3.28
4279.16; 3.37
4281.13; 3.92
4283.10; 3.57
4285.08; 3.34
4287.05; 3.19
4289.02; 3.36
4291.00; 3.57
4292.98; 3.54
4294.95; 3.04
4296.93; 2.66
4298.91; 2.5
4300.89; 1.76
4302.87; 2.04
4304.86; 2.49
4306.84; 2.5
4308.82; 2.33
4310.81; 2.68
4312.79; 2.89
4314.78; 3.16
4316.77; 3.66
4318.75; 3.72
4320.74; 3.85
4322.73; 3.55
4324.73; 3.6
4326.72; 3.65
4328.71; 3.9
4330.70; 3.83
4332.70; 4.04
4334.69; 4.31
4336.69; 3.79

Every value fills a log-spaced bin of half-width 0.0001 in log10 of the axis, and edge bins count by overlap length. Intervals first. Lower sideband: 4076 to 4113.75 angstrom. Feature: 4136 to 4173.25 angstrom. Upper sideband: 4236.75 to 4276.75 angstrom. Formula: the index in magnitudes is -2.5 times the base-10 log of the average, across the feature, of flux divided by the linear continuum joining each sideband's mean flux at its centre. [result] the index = 0.062 mag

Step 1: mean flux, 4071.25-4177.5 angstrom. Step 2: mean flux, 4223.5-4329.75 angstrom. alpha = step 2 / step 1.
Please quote 1.1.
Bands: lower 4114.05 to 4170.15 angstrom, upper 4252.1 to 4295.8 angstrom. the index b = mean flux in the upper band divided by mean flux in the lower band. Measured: 1.10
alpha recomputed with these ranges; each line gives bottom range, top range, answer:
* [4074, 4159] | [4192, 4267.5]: 1.06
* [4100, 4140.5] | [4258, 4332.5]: 1.07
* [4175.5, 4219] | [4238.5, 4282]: 1.10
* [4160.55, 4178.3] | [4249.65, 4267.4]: 1.20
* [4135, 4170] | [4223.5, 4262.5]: 1.09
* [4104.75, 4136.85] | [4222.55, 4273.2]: 1.06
